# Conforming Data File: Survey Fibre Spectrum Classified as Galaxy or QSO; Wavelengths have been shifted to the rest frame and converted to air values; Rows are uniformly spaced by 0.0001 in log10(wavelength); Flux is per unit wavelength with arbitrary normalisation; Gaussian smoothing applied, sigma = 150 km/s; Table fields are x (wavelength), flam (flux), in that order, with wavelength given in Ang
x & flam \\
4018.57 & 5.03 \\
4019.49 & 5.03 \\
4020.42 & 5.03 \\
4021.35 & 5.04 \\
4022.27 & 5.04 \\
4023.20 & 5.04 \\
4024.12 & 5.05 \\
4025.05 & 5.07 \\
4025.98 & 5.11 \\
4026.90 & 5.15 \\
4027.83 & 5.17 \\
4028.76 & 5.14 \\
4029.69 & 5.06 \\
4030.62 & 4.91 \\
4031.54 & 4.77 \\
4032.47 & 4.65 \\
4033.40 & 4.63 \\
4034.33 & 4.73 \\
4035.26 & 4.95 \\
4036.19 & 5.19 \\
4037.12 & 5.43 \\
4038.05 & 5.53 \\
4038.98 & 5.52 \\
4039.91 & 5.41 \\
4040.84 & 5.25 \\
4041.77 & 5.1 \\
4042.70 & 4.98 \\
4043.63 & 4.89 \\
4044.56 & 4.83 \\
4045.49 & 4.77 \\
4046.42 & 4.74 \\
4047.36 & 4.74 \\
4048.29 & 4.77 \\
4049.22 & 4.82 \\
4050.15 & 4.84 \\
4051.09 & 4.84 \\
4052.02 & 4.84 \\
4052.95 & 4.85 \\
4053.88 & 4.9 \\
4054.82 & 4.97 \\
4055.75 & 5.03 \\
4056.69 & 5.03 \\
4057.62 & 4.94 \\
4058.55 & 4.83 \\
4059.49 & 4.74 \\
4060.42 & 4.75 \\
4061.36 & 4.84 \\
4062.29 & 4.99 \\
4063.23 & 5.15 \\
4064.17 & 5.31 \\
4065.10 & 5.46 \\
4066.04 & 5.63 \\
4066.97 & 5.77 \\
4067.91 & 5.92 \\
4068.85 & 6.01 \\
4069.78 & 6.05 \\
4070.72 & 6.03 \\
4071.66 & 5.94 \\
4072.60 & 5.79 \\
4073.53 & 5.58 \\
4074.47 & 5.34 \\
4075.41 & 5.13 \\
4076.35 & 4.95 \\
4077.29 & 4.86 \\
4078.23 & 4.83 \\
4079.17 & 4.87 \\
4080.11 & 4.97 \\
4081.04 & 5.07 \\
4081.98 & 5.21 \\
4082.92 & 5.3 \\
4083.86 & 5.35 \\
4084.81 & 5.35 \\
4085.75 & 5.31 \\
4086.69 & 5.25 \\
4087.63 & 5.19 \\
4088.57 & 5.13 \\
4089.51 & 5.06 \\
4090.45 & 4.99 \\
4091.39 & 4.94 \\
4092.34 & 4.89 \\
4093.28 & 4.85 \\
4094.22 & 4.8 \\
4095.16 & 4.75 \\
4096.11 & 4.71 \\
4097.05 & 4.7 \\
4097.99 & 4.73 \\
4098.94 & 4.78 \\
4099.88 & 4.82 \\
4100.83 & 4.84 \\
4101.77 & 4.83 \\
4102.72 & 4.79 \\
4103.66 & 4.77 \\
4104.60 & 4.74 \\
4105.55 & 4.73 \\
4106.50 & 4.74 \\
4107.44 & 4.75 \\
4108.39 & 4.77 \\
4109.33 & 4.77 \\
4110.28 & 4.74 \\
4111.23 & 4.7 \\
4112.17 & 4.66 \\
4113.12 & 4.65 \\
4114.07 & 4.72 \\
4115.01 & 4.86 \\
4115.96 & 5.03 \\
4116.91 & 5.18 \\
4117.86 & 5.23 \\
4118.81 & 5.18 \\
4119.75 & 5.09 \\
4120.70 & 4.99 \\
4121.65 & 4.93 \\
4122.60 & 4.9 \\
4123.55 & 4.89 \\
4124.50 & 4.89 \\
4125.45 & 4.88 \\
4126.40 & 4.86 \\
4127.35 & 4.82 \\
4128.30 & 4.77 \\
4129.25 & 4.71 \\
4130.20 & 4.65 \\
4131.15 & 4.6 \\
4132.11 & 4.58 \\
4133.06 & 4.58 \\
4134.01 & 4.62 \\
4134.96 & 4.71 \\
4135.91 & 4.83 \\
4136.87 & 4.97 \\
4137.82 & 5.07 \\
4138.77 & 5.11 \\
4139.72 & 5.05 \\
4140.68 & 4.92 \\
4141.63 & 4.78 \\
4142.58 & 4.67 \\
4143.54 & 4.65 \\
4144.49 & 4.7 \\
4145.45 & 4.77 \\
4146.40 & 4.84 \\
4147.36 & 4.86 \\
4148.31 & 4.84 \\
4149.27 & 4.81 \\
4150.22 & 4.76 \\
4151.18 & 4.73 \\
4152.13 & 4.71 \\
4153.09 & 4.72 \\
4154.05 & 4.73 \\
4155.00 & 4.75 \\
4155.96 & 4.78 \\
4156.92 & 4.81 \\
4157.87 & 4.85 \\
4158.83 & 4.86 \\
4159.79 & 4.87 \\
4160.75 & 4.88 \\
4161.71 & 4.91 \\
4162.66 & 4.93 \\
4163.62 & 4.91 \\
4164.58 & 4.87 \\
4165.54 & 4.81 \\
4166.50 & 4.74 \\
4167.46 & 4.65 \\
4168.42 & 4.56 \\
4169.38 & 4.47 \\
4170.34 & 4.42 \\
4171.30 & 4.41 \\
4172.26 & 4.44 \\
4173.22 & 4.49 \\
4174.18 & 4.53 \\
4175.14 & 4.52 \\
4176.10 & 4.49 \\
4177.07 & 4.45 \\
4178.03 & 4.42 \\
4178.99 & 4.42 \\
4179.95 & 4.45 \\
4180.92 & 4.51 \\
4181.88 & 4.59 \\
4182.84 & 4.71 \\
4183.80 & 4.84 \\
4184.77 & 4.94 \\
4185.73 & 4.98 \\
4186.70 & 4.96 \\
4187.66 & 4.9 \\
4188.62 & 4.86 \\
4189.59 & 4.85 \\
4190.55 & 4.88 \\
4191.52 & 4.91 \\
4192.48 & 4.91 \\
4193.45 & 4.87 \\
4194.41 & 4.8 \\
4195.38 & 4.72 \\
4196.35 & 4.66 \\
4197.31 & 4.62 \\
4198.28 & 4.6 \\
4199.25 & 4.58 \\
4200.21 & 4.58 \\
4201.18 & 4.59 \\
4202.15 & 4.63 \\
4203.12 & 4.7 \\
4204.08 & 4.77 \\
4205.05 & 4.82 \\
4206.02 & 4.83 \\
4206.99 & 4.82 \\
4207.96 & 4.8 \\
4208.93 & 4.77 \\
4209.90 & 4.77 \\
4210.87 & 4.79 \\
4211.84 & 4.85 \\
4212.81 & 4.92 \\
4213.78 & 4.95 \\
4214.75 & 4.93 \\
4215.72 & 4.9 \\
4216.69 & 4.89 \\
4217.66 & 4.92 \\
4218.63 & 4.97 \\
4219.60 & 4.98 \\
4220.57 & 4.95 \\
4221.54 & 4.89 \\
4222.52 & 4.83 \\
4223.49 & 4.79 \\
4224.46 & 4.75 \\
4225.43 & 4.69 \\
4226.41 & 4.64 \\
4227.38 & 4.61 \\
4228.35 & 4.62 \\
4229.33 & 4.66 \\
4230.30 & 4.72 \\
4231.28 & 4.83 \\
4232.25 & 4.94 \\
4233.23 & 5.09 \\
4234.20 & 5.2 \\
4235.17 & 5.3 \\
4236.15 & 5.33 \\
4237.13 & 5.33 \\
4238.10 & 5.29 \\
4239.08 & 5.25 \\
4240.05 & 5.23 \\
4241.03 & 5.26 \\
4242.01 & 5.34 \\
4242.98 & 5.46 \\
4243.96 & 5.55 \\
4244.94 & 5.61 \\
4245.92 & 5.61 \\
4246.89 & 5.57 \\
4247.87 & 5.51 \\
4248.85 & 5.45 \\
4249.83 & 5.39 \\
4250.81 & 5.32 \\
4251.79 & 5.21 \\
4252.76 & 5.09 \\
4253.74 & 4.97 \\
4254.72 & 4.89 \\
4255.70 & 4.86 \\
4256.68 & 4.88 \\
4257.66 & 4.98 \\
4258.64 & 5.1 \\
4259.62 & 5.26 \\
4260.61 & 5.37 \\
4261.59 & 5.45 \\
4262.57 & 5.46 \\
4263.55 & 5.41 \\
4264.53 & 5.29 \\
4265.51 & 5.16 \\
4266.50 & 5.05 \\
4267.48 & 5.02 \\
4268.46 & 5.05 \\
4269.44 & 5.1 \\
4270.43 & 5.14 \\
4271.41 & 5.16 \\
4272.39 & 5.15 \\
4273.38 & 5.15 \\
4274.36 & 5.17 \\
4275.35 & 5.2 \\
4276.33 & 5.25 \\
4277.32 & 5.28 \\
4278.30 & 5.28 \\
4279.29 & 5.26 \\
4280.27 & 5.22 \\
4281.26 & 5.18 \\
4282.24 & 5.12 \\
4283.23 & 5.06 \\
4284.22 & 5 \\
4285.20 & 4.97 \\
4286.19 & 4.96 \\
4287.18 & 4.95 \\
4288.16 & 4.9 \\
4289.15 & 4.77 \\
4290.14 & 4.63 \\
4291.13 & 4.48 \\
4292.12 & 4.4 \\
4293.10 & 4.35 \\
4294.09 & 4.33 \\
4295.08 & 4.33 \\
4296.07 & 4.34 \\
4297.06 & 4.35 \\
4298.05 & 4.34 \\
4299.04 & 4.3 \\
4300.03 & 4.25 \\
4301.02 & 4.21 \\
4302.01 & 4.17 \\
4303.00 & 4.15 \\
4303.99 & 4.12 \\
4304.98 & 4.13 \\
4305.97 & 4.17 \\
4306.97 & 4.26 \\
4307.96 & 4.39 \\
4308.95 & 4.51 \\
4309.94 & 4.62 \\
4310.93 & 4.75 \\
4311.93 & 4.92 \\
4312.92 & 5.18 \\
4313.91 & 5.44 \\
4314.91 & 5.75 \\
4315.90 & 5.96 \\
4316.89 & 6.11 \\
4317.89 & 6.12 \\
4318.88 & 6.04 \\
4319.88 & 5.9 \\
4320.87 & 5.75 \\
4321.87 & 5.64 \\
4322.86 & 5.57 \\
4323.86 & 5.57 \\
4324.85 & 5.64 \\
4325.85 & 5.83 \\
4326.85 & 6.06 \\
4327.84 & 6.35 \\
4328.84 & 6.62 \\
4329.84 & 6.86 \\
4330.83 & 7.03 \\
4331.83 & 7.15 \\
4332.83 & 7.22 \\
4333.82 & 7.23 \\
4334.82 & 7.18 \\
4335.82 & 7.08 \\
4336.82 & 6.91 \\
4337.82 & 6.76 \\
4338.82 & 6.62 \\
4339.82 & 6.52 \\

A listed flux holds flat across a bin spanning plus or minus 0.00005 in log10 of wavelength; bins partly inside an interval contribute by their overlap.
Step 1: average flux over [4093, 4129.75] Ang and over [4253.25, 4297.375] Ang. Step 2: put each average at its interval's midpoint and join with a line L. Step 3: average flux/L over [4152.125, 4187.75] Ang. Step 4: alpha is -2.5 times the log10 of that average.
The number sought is 0.05 mag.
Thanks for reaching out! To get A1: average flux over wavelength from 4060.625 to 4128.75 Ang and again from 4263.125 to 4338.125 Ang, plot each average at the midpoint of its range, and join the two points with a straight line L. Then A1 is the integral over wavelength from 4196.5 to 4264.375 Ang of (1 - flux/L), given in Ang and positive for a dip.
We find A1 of 2.5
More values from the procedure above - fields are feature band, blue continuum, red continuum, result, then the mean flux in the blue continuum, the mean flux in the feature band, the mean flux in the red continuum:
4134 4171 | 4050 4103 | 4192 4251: 1.80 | 5.12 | 4.79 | 4.97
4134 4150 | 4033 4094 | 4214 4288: 0.90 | 5.14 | 4.84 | 5.12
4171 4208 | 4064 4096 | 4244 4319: 3.14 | 5.28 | 4.69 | 4.99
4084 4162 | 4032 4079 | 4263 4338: 4.93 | 5.14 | 4.85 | 5.28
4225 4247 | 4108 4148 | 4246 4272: 0.05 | 4.84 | 5.13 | 5.21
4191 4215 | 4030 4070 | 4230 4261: 1.97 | 5.07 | 4.76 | 5.23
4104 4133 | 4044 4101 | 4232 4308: 1.36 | 5.09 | 4.83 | 4.98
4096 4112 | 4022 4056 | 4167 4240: 0.49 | 4.99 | 4.76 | 4.78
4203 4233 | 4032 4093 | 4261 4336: 2.23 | 5.14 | 4.82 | 5.24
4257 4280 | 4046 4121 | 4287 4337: 0.26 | 5.04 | 5.2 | 5.32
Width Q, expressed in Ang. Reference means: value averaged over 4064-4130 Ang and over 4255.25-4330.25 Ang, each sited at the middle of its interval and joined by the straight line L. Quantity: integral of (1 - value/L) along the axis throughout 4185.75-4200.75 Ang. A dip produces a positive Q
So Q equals 0.8 Ang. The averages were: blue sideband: 5.05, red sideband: 5.08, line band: 4.79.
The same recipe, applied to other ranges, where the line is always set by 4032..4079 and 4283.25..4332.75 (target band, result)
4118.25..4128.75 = 0.4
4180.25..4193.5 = 0.8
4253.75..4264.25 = -0.1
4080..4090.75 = -0.1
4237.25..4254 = -0.7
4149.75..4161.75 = 0.8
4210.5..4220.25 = 0.4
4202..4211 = 0.6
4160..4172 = 1.0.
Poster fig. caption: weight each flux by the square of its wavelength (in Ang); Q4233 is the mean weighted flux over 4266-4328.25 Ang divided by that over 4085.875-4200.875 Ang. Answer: 1.13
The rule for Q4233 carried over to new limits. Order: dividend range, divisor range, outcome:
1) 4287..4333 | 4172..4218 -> 1.15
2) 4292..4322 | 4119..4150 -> 1.08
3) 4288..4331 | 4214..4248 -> 1.04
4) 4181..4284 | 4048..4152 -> 1.08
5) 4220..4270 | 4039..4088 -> 1.08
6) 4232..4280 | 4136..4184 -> 1.16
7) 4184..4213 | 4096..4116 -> 1.05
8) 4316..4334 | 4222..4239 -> 1.32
